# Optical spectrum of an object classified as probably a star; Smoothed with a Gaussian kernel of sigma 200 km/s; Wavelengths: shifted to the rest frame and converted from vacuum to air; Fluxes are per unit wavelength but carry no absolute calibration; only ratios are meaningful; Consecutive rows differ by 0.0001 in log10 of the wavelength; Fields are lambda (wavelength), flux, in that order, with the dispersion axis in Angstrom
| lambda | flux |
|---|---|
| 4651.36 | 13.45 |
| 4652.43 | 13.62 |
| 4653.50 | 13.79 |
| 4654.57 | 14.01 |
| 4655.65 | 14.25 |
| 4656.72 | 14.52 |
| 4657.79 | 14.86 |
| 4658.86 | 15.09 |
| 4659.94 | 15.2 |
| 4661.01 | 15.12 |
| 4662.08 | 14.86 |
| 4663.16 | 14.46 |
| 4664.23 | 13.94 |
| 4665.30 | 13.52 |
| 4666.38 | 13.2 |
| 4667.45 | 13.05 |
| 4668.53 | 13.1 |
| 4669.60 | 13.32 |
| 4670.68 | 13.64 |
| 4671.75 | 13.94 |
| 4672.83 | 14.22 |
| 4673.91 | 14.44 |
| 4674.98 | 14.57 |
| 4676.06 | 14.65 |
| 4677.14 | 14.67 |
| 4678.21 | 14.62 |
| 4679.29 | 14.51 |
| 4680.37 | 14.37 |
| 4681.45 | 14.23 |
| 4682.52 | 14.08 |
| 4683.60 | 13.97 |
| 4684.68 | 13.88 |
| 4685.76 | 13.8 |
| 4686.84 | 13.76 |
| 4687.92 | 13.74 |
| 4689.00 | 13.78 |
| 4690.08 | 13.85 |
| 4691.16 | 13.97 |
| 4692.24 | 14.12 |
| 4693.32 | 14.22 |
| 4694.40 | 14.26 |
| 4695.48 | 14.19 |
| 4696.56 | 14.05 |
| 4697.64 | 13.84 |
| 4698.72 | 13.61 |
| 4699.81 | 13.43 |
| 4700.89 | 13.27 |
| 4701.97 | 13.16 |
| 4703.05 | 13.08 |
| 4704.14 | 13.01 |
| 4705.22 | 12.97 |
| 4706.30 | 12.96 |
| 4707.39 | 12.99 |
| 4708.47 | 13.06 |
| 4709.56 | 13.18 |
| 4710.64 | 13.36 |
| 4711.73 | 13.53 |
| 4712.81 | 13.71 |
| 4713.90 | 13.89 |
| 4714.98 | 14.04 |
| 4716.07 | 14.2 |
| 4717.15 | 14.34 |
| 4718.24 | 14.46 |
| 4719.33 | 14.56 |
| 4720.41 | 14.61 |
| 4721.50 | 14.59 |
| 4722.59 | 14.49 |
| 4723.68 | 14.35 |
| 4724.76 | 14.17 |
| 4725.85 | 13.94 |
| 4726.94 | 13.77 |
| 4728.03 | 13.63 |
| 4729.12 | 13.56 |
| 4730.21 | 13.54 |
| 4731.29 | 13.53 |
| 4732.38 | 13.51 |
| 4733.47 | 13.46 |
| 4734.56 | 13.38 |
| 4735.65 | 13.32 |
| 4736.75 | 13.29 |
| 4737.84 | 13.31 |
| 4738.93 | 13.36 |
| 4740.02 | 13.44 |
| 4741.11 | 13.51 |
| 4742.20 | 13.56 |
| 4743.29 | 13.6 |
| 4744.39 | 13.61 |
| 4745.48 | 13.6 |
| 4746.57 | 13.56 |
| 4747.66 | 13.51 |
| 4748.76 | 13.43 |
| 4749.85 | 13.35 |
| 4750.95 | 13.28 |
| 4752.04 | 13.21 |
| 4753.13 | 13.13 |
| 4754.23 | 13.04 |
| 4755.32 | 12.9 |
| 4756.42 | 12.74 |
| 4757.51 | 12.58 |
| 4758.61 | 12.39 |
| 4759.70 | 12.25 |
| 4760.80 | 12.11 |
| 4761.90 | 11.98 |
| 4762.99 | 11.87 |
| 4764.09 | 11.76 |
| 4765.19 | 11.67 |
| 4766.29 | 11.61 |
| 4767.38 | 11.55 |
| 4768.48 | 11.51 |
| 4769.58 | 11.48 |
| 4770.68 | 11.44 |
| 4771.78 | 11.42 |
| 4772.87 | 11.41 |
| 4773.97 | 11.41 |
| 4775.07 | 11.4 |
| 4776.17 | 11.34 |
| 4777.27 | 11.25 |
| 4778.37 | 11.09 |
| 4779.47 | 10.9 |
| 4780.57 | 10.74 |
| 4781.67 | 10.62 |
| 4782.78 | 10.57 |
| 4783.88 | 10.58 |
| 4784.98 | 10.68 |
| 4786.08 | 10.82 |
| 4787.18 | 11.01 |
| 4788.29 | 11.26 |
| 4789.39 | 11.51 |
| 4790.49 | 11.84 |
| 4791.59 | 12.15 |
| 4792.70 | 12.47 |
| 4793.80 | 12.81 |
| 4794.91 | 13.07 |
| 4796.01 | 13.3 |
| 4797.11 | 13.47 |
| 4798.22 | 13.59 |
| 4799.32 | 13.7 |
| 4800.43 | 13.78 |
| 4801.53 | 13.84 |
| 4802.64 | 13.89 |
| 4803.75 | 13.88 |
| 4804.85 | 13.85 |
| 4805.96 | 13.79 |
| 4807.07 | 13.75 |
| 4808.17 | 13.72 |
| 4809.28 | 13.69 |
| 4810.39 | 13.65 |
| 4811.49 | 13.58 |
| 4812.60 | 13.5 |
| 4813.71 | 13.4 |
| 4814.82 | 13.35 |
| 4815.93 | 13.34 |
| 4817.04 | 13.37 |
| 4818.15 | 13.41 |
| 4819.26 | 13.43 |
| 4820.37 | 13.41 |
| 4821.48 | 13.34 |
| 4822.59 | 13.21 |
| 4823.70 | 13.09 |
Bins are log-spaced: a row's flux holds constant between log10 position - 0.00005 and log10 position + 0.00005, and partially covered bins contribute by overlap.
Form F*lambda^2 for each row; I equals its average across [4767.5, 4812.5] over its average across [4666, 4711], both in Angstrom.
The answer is 0.93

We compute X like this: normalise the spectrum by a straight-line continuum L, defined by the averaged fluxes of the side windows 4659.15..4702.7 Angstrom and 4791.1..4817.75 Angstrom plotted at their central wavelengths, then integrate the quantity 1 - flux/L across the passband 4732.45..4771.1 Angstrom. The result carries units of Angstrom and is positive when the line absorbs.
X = 2.5 Angstrom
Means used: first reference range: 14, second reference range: 13.5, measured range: 12.8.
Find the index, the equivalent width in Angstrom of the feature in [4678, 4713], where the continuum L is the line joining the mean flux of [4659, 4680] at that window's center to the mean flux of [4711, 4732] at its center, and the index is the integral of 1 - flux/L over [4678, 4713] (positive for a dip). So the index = 1.0 Angstrom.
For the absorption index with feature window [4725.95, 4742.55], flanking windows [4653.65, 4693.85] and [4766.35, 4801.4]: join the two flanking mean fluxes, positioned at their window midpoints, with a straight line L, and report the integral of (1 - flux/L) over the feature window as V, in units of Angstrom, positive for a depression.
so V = -0.84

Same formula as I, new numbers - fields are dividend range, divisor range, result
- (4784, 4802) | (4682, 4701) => 0.93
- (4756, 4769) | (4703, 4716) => 0.92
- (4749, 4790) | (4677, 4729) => 0.87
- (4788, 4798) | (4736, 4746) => 0.95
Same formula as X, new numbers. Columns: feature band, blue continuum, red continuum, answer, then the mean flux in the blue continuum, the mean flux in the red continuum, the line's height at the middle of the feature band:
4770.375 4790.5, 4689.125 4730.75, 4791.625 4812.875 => 3.7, 13.8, 13.5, 13.6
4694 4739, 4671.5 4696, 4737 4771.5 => -0.7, 14.2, 12.7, 13.5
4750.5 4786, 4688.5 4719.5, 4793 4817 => 4.9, 13.7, 13.6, 13.6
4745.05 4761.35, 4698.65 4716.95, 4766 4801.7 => -0.7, 13.4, 11.8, 12.4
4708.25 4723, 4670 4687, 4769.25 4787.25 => -1.1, 14.2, 11.1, 13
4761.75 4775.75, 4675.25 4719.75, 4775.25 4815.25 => 1.4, 13.8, 12.5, 12.9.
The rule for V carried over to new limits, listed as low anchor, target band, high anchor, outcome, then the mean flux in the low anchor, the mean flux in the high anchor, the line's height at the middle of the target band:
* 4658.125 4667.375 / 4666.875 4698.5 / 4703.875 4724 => 0.28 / 14.4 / 13.8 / 14.2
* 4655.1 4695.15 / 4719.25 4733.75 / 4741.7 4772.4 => -0.89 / 14.2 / 12.6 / 13.2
